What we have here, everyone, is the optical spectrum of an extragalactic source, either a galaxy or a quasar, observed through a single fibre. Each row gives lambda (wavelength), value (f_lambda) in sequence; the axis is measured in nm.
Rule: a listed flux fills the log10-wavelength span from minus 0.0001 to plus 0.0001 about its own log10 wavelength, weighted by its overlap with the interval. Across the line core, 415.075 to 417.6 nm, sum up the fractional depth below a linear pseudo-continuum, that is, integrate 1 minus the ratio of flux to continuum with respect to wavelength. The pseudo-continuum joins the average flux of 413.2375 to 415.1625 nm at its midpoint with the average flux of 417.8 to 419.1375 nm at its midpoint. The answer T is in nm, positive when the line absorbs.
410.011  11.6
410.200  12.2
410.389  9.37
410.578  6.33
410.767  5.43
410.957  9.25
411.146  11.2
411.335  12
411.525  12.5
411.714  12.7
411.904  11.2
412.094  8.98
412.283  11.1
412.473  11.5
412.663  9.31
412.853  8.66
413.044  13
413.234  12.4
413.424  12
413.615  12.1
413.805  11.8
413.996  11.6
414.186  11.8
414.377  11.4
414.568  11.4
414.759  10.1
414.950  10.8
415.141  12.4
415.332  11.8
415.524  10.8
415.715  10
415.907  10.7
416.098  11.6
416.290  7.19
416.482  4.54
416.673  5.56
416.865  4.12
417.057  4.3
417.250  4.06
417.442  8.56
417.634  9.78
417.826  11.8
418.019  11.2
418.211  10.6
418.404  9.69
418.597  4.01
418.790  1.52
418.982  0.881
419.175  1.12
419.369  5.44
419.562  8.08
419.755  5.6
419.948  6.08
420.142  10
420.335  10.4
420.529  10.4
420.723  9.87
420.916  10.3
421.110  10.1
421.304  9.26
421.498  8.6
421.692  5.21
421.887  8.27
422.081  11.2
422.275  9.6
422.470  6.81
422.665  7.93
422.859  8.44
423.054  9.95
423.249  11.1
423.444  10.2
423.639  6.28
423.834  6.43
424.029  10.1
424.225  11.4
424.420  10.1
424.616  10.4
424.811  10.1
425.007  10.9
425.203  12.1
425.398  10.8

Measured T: 0.30 nm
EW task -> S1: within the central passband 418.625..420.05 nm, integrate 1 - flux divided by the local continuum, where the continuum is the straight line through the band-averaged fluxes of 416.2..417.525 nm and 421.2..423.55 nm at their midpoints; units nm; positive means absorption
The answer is 0.60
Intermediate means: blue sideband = 5.44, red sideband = 8.87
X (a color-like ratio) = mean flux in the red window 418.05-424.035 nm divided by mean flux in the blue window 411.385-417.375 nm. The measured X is 0.78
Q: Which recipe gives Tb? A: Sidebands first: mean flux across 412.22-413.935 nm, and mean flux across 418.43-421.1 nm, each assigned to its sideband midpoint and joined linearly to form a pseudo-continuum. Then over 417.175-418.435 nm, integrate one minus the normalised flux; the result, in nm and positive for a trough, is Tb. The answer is -0.24 nm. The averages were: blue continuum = 11.3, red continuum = 6.65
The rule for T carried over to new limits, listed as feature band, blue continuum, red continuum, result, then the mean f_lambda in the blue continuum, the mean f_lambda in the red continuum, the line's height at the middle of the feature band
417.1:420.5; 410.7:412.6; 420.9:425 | 0.94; 10.6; 9.15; 9.7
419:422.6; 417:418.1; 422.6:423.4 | 0.43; 8.38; 9.47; 9.03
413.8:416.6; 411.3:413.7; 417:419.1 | -0.37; 11.3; 6.93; 9.19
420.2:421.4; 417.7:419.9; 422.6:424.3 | -0.40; 6.4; 9.08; 7.55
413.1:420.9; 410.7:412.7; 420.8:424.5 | 0.91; 10.6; 9.02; 9.82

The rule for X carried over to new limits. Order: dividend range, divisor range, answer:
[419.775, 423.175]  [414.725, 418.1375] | 1.01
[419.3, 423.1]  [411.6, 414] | 0.76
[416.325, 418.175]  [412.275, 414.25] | 0.63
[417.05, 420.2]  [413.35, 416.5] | 0.61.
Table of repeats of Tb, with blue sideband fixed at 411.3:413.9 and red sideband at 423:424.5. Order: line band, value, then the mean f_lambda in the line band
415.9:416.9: 0.33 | 7.18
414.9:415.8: -0.03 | 11.2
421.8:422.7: 0.08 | 8.82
